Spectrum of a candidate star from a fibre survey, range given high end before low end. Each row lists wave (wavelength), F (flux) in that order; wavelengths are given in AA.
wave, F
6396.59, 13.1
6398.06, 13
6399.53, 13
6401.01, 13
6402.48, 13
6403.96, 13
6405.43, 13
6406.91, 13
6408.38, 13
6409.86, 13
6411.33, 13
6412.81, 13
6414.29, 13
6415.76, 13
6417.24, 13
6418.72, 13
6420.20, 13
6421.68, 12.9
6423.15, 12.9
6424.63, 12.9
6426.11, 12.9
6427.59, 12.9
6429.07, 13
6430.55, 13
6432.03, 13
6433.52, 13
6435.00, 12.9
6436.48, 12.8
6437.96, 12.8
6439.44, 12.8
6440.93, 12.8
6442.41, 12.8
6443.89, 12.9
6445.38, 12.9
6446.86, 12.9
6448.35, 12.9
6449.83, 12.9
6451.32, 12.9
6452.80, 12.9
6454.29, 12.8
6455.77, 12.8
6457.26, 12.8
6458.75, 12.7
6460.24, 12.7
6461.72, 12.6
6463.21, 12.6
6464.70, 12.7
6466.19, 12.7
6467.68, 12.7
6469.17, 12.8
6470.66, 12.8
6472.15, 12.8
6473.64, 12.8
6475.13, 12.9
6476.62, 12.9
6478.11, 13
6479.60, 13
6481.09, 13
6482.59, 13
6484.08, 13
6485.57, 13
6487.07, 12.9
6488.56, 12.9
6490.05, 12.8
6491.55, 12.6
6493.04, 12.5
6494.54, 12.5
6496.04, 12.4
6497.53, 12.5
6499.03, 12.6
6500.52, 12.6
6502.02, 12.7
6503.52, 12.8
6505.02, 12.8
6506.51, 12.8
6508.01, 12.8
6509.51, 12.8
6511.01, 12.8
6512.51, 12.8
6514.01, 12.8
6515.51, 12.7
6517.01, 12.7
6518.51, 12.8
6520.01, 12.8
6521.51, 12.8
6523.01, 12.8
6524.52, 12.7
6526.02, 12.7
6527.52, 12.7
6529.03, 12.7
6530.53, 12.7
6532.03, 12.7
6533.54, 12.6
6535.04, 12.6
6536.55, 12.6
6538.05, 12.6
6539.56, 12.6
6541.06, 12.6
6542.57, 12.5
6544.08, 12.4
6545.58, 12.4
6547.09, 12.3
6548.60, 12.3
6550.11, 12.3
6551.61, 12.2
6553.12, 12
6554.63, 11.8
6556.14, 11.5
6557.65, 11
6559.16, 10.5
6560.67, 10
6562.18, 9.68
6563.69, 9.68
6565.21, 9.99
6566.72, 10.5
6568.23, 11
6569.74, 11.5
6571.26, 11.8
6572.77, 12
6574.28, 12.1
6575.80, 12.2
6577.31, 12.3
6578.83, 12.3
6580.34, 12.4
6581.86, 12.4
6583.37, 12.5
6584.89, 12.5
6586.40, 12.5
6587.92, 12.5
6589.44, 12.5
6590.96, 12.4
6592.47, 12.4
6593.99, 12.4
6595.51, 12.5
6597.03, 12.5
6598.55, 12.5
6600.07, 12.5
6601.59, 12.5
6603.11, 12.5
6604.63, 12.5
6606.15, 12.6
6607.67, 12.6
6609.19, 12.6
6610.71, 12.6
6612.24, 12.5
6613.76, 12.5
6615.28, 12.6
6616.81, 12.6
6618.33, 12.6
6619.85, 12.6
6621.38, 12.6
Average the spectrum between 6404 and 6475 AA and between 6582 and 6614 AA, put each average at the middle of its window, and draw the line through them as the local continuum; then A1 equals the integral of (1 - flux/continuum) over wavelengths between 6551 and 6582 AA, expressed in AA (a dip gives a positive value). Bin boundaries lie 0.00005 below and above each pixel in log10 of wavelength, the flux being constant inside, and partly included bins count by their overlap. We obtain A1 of 3.0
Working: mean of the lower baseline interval 12.9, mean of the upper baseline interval 12.5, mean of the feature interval 11.3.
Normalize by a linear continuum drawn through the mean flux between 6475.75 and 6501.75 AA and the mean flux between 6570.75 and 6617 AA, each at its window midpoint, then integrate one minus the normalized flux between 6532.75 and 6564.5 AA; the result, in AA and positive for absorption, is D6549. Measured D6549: 1.94 AA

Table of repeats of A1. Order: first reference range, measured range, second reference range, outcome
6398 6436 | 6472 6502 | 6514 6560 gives -0.4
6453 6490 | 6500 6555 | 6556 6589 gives -2.3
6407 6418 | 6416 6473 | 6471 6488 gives 0.5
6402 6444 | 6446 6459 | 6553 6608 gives -0.1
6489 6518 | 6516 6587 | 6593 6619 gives 3.2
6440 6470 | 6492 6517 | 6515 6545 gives 0.0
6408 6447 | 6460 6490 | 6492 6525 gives -0.1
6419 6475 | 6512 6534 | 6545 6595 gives -1.0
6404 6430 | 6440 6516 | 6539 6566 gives -2.9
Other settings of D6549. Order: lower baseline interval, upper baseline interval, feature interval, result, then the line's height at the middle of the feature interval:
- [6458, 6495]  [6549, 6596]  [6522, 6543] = -0.83 AA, 12.2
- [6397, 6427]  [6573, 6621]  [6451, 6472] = 0.16 AA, 12.8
